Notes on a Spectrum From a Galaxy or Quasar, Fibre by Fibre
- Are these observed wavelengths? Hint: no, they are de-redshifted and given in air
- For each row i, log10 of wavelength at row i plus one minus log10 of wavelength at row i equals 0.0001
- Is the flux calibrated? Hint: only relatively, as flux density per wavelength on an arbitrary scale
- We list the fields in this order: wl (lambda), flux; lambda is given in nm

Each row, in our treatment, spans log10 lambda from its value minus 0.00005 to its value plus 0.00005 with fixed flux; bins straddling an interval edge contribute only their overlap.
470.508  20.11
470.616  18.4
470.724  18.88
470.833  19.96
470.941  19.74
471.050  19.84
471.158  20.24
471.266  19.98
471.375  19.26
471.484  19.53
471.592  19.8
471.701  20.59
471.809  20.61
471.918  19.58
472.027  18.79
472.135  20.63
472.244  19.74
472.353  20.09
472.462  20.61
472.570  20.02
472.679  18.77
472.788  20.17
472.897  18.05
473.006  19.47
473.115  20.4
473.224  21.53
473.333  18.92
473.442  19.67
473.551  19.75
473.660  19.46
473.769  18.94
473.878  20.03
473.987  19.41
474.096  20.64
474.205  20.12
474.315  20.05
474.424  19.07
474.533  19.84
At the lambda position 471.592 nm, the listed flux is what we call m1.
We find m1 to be 19.8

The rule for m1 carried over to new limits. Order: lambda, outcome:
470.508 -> 20.11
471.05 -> 19.84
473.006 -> 19.47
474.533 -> 19.84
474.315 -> 20.05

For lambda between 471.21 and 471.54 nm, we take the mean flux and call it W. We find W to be 19.6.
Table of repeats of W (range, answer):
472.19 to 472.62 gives 20.1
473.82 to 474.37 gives 20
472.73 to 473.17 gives 19.5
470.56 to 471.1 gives 19.4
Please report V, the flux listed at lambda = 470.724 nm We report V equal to 18.88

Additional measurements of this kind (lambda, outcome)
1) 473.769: 18.94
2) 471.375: 19.26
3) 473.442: 19.67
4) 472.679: 18.77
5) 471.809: 20.61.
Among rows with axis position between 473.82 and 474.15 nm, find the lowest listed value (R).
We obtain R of 19.41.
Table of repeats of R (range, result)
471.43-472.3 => 18.79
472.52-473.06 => 18.05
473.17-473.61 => 18.92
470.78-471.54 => 19.26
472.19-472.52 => 19.74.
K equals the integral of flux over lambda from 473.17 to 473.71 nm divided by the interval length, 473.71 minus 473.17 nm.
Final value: 19.9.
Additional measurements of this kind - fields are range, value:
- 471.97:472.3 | 19.7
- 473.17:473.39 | 20.2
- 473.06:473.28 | 20.9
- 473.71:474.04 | 19.5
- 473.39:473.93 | 19.6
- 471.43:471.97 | 20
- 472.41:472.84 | 19.9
